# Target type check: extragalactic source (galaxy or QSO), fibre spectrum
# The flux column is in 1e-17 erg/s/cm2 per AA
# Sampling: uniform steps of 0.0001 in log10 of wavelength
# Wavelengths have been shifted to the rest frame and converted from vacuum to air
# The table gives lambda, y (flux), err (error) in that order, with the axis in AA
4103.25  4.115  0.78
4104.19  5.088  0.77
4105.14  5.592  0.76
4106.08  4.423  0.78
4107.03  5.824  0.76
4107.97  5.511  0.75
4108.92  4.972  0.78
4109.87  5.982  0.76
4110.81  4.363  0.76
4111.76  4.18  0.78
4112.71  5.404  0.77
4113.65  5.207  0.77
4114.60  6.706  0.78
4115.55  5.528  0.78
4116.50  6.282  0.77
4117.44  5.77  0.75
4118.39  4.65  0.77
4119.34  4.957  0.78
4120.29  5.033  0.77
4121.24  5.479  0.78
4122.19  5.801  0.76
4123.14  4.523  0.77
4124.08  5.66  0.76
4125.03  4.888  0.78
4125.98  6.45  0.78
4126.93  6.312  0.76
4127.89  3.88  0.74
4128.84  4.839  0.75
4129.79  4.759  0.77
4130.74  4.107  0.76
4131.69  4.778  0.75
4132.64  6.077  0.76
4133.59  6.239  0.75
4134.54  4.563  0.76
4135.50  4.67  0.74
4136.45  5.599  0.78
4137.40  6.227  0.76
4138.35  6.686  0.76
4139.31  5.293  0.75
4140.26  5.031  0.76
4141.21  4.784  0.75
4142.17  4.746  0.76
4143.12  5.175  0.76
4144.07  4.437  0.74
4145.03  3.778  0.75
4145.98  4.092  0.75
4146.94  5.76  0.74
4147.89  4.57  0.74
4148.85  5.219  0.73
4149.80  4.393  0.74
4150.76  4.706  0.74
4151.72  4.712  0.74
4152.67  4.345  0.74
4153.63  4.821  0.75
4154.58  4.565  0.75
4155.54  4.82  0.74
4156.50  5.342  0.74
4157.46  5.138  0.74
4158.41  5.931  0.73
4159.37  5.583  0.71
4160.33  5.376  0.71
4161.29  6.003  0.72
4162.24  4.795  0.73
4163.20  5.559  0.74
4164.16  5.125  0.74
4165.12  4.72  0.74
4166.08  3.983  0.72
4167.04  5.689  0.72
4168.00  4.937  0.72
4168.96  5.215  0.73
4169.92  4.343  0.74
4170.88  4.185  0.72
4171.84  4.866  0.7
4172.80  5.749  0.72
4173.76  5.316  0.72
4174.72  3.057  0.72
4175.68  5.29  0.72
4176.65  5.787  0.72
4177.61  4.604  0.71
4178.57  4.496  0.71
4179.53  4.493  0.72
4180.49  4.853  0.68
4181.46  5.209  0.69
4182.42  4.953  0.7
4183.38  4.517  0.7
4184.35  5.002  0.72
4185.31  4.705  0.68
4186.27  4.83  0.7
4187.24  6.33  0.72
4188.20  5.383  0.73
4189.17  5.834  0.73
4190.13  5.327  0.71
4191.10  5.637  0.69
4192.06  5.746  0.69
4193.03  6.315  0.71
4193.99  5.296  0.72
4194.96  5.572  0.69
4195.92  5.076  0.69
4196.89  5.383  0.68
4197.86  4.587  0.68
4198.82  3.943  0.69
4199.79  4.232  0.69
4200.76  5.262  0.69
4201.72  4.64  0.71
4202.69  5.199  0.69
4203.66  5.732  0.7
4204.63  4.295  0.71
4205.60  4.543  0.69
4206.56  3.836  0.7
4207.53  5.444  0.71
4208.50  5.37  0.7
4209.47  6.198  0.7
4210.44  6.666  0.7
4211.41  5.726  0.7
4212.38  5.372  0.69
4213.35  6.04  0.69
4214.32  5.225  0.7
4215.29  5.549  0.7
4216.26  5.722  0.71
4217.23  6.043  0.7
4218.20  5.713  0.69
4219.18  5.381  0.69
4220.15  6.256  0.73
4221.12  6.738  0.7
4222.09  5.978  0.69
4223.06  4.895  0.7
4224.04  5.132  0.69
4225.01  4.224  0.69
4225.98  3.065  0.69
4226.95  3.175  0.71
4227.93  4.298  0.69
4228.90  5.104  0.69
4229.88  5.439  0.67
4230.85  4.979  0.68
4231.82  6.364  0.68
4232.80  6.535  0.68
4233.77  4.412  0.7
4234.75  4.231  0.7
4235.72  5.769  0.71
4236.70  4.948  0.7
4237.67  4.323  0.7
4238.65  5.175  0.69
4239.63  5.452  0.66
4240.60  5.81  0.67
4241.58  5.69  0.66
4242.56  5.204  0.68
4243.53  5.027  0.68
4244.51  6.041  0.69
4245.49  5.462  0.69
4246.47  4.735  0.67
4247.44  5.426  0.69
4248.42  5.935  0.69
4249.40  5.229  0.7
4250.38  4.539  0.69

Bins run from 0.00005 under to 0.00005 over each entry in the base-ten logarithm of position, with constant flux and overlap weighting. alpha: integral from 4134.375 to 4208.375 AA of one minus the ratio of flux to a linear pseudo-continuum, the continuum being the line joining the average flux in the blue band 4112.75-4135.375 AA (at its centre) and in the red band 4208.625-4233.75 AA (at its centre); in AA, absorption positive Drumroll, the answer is 4.7 AA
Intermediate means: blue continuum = 5.32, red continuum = 5.41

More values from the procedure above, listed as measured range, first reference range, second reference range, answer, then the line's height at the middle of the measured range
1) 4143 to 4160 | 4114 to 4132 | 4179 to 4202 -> 1.2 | 5.22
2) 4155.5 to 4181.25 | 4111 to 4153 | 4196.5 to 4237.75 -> 0.7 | 5.15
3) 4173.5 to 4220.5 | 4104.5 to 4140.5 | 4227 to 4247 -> 0.2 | 5.25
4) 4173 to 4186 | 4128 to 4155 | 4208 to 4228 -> 0.9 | 5.17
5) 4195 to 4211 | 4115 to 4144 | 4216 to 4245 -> 0.6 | 5.25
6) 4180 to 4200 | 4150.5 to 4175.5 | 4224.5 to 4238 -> -1.2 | 4.89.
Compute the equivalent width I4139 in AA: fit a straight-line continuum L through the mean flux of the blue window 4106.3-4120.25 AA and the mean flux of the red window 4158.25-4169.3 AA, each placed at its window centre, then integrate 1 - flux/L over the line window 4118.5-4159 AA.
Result 1.6 AA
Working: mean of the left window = 5.35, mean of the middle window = 5.07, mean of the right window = 5.22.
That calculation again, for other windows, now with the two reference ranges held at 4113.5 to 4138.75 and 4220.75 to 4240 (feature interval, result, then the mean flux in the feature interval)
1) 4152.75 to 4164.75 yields 0.1 AA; 5.22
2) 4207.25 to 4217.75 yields -1.5 AA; 5.77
